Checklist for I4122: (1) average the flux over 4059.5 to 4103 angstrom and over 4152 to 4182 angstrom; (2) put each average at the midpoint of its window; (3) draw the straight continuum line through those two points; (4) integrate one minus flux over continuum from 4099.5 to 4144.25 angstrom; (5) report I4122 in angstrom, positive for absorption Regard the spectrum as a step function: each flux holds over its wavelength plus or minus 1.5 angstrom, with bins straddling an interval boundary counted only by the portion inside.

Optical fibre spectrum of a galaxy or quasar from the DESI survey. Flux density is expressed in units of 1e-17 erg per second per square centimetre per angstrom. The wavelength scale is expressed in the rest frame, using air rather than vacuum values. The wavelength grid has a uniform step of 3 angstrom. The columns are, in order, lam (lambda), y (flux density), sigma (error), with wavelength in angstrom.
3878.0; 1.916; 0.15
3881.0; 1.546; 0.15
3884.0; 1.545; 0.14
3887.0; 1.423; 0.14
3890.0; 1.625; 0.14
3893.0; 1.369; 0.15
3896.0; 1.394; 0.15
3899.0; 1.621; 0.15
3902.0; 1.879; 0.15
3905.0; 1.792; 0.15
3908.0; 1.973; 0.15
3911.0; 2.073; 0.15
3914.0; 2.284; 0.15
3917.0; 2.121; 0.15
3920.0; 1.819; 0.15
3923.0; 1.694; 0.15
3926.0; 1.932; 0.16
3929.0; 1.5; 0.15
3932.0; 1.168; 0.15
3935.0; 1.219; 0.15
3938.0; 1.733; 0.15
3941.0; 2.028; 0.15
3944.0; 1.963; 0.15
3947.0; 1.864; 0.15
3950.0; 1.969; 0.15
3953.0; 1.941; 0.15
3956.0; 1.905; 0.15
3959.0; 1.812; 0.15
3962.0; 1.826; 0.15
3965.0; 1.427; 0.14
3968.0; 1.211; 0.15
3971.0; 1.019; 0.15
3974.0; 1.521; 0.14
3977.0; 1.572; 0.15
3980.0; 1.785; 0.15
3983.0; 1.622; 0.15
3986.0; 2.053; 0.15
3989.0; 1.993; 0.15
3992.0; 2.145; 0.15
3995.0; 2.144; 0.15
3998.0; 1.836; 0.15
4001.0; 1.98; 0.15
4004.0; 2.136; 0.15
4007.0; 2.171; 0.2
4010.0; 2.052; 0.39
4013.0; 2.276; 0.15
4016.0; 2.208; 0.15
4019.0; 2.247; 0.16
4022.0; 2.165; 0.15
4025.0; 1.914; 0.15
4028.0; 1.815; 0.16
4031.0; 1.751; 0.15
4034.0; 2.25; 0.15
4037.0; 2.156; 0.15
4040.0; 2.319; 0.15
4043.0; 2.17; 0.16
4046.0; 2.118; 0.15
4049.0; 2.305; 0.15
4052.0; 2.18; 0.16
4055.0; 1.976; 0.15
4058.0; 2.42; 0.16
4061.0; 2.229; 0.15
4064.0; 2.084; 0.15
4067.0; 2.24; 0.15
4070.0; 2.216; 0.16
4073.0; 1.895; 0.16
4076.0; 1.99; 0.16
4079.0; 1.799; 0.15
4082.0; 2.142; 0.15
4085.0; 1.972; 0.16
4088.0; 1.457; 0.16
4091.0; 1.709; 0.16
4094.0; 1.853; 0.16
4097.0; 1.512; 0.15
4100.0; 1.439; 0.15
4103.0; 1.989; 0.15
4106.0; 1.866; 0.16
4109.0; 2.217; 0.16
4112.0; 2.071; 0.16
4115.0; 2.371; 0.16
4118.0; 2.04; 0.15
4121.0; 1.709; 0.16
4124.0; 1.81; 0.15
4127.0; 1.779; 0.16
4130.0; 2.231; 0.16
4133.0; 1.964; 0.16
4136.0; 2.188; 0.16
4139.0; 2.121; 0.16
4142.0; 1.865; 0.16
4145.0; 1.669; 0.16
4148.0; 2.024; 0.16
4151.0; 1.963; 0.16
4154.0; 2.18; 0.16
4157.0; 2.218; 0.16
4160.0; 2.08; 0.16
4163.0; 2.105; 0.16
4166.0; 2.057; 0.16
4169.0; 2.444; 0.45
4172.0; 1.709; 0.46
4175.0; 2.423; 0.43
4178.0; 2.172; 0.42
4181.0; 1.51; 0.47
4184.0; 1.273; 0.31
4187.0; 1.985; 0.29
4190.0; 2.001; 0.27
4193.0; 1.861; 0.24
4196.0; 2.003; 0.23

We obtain 0.2 angstrom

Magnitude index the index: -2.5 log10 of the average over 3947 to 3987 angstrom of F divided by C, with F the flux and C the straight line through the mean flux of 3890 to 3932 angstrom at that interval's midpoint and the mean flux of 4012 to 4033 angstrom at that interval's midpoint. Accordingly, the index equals 0.148 mag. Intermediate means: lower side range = 1.77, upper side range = 2.05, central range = 1.67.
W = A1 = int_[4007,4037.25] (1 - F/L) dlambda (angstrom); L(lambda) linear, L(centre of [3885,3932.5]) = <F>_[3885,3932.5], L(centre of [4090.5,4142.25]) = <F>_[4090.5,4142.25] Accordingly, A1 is -3.9 angstrom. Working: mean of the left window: 1.74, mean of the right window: 1.94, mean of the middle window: 2.08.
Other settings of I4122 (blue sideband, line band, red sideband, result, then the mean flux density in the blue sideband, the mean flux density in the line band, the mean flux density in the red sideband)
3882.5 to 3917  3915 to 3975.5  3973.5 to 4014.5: 5.09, 1.74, 1.69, 1.96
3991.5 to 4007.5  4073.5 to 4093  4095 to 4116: 0.95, 2.06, 1.85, 1.91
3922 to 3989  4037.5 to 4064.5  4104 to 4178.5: -4.83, 1.68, 2.2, 2.05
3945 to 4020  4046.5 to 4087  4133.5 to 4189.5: -3.68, 1.87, 2.1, 2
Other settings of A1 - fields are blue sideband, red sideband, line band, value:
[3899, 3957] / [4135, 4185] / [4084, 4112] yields 2.4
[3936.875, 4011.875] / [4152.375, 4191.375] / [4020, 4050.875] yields -3.5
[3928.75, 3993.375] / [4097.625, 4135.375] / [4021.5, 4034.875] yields -1.1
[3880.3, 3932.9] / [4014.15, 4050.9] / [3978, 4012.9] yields 0.1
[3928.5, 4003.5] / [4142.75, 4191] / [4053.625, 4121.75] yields -2.9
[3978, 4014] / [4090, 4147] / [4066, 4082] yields -0.7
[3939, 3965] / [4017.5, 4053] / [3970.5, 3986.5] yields 2.9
